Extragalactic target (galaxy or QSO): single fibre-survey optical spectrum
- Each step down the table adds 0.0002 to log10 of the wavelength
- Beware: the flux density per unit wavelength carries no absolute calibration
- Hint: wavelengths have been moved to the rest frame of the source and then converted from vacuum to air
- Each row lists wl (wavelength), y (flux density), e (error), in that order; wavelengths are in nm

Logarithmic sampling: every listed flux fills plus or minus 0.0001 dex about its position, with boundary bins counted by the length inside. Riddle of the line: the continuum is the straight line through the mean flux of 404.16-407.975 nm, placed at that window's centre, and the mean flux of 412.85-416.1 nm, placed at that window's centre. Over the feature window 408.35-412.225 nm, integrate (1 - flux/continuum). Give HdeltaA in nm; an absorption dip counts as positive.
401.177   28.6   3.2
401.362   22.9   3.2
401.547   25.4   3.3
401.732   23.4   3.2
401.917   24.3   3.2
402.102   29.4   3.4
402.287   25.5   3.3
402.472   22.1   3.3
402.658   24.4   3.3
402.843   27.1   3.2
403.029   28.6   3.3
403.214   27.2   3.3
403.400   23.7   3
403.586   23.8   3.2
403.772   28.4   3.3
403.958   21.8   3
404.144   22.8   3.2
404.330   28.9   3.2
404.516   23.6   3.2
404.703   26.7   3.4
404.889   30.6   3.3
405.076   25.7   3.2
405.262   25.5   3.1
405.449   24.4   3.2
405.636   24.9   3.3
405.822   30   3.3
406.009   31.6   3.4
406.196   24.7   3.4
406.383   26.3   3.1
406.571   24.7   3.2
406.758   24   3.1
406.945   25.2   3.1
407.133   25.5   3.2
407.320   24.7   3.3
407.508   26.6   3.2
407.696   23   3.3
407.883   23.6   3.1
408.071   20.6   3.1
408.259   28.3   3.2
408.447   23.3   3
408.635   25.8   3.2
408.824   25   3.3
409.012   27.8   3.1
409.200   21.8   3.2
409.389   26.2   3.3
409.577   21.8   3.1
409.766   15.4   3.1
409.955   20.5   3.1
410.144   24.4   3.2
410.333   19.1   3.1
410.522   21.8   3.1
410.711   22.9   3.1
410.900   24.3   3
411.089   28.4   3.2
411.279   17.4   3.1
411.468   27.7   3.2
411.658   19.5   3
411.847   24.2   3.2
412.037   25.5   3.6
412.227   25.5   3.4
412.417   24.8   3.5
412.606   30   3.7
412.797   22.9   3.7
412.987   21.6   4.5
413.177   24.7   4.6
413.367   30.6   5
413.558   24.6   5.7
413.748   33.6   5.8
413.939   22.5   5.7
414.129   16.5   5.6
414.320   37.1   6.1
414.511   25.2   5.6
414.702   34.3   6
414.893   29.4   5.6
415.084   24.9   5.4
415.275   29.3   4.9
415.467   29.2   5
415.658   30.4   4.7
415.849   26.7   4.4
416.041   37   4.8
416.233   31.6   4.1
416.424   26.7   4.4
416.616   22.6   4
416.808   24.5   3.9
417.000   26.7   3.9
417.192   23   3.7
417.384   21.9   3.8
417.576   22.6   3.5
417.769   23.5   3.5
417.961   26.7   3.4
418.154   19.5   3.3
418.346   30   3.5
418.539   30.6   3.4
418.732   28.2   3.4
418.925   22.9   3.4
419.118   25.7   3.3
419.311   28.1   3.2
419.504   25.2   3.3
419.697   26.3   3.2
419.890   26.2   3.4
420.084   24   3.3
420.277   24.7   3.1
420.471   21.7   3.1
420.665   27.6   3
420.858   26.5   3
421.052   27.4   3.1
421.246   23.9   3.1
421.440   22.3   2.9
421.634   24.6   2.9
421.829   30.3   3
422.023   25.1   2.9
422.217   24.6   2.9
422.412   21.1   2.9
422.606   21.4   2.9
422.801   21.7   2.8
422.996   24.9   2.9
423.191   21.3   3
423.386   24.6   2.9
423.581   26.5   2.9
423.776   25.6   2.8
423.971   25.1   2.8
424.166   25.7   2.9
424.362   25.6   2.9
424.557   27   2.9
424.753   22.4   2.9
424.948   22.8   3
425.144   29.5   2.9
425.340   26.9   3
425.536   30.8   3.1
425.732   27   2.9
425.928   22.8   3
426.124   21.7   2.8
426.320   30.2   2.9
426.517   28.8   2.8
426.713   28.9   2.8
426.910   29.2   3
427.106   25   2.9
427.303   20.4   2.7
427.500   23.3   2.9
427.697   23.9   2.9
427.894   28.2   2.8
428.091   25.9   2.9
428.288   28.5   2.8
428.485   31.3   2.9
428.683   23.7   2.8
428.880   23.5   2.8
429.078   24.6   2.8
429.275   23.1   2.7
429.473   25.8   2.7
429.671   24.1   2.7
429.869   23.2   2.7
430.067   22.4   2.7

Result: 0.54 nm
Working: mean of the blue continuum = 25.9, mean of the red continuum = 27.9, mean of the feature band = 23.2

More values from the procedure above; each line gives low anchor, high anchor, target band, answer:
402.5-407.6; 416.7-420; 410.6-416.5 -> -0.27 nm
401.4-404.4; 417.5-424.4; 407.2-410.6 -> 0.26 nm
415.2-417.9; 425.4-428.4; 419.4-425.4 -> 0.37 nm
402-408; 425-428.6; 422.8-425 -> 0.17 nm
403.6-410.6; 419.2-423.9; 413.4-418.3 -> -0.41 nm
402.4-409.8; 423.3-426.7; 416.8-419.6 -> 0.06 nm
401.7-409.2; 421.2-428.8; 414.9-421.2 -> -0.21 nm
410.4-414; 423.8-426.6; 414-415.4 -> -0.16 nm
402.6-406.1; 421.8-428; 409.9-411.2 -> 0.15 nm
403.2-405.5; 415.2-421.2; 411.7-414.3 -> 0.07 nm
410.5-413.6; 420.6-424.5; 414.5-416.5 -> -0.41 nm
